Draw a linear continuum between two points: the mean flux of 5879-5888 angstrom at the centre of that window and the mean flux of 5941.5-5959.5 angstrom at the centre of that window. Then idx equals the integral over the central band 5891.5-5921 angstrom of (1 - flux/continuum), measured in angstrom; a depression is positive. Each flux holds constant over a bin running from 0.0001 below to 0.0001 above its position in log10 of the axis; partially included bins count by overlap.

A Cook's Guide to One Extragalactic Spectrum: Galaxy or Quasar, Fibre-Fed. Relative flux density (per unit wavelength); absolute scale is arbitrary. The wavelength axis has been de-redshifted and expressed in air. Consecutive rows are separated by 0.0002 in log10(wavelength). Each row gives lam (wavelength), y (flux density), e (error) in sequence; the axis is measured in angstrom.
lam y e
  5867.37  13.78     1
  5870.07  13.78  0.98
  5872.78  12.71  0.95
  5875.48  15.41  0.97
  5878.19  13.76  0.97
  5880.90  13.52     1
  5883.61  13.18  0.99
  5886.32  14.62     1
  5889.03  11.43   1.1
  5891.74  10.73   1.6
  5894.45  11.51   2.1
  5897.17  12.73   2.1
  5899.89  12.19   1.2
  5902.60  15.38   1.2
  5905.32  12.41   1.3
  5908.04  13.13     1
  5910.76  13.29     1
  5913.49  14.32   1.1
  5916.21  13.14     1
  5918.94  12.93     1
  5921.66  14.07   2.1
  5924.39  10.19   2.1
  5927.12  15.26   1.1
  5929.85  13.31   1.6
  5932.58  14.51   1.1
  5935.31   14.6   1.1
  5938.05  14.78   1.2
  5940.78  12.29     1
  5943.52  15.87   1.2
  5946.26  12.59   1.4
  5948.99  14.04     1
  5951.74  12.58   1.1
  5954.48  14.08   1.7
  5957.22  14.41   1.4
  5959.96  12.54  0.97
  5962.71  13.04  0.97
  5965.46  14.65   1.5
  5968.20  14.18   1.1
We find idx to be 1.6 angstrom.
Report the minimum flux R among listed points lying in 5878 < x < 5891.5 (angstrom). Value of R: 11.43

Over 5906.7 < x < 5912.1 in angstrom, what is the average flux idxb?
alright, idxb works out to 13.2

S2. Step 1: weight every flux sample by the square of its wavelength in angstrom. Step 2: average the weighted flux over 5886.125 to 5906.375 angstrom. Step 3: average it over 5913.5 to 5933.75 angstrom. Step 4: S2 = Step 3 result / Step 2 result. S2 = 1.1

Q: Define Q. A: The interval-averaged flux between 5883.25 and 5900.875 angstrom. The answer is 12.3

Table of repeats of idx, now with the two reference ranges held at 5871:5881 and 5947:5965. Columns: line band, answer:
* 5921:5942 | 0.0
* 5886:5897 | 1.5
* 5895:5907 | 0.6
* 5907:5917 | 0.1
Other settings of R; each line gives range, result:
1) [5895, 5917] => 12.19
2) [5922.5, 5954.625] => 10.19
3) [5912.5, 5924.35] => 12.93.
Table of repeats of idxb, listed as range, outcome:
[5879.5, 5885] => 13.4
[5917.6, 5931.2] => 13.2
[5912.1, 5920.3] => 13.5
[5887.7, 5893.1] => 11.1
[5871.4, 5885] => 13.7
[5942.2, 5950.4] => 14.1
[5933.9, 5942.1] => 13.9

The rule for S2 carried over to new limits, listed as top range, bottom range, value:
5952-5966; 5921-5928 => 1.06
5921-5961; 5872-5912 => 1.06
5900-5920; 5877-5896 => 1.07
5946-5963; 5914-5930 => 1.03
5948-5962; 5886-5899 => 1.15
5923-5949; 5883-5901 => 1.13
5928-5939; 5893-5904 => 1.12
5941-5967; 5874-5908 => 1.07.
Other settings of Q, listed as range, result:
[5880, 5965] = 13.3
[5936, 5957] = 13.8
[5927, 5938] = 14.4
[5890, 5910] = 12.6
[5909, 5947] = 13.7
